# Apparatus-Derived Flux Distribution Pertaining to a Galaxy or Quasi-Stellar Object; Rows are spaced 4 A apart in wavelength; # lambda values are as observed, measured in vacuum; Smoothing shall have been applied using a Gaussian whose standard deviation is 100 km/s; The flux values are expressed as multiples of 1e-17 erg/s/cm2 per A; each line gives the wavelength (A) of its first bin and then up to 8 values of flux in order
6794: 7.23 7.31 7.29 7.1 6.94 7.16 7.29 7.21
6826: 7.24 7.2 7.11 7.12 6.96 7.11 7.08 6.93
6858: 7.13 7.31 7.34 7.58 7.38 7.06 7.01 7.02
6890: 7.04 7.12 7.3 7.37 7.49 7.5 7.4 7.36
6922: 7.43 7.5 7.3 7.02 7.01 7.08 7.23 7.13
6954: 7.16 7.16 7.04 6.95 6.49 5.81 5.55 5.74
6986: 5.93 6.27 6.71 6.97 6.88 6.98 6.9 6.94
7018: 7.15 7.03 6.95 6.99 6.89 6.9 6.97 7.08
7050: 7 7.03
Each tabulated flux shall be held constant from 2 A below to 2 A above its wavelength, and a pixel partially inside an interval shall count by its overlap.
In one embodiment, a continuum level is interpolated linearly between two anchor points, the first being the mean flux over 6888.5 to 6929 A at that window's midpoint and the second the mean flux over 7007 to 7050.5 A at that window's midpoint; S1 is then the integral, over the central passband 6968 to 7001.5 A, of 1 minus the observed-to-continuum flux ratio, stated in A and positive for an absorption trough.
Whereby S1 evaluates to 4.2 A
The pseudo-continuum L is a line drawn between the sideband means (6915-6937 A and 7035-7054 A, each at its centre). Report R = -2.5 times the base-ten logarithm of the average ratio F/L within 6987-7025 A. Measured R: 0.04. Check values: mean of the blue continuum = 7.31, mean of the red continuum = 6.99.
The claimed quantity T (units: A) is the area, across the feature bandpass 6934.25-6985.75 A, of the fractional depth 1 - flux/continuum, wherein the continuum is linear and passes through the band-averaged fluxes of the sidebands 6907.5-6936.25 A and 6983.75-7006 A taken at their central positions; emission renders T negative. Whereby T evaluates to 2.07 A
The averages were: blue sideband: 7.36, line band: 6.68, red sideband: 6.58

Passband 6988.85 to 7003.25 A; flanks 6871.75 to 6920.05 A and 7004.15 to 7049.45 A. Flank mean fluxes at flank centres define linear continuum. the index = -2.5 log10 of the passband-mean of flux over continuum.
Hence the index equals 0.05 mag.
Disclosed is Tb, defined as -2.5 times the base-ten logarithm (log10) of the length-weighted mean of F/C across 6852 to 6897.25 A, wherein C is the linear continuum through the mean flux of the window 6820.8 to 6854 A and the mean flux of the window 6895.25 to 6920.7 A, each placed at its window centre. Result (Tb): 0.01 mag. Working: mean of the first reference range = 7.11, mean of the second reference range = 7.4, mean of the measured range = 7.18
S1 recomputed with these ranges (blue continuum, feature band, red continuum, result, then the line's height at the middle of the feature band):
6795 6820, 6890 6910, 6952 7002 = -1.5 A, 6.81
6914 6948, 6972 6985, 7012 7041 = 2.6 A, 7.12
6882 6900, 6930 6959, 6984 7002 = -1.4 A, 6.8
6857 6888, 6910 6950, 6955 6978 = -2.4 A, 6.85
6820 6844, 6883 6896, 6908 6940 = 0.3 A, 7.25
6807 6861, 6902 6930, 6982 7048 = -1.8 A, 6.98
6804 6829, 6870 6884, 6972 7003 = -0.8 A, 6.82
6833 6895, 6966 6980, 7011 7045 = 1.9 A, 7.03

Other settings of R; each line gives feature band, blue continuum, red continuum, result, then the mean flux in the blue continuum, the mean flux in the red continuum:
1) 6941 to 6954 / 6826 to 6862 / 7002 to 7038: -0.02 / 7.1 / 6.97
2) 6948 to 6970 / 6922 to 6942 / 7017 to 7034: 0.02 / 7.22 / 7.01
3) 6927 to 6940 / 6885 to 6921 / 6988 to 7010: 0.00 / 7.3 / 6.77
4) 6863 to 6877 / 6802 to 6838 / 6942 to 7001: -0.06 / 7.16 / 6.6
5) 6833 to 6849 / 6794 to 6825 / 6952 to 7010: 0.00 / 7.19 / 6.56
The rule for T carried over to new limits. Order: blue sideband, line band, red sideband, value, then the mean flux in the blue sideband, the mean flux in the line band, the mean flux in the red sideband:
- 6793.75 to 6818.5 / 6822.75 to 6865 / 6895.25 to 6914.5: 0.80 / 7.18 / 7.13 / 7.4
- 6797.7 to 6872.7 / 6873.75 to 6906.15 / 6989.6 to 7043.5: -0.34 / 7.18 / 7.17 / 6.91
